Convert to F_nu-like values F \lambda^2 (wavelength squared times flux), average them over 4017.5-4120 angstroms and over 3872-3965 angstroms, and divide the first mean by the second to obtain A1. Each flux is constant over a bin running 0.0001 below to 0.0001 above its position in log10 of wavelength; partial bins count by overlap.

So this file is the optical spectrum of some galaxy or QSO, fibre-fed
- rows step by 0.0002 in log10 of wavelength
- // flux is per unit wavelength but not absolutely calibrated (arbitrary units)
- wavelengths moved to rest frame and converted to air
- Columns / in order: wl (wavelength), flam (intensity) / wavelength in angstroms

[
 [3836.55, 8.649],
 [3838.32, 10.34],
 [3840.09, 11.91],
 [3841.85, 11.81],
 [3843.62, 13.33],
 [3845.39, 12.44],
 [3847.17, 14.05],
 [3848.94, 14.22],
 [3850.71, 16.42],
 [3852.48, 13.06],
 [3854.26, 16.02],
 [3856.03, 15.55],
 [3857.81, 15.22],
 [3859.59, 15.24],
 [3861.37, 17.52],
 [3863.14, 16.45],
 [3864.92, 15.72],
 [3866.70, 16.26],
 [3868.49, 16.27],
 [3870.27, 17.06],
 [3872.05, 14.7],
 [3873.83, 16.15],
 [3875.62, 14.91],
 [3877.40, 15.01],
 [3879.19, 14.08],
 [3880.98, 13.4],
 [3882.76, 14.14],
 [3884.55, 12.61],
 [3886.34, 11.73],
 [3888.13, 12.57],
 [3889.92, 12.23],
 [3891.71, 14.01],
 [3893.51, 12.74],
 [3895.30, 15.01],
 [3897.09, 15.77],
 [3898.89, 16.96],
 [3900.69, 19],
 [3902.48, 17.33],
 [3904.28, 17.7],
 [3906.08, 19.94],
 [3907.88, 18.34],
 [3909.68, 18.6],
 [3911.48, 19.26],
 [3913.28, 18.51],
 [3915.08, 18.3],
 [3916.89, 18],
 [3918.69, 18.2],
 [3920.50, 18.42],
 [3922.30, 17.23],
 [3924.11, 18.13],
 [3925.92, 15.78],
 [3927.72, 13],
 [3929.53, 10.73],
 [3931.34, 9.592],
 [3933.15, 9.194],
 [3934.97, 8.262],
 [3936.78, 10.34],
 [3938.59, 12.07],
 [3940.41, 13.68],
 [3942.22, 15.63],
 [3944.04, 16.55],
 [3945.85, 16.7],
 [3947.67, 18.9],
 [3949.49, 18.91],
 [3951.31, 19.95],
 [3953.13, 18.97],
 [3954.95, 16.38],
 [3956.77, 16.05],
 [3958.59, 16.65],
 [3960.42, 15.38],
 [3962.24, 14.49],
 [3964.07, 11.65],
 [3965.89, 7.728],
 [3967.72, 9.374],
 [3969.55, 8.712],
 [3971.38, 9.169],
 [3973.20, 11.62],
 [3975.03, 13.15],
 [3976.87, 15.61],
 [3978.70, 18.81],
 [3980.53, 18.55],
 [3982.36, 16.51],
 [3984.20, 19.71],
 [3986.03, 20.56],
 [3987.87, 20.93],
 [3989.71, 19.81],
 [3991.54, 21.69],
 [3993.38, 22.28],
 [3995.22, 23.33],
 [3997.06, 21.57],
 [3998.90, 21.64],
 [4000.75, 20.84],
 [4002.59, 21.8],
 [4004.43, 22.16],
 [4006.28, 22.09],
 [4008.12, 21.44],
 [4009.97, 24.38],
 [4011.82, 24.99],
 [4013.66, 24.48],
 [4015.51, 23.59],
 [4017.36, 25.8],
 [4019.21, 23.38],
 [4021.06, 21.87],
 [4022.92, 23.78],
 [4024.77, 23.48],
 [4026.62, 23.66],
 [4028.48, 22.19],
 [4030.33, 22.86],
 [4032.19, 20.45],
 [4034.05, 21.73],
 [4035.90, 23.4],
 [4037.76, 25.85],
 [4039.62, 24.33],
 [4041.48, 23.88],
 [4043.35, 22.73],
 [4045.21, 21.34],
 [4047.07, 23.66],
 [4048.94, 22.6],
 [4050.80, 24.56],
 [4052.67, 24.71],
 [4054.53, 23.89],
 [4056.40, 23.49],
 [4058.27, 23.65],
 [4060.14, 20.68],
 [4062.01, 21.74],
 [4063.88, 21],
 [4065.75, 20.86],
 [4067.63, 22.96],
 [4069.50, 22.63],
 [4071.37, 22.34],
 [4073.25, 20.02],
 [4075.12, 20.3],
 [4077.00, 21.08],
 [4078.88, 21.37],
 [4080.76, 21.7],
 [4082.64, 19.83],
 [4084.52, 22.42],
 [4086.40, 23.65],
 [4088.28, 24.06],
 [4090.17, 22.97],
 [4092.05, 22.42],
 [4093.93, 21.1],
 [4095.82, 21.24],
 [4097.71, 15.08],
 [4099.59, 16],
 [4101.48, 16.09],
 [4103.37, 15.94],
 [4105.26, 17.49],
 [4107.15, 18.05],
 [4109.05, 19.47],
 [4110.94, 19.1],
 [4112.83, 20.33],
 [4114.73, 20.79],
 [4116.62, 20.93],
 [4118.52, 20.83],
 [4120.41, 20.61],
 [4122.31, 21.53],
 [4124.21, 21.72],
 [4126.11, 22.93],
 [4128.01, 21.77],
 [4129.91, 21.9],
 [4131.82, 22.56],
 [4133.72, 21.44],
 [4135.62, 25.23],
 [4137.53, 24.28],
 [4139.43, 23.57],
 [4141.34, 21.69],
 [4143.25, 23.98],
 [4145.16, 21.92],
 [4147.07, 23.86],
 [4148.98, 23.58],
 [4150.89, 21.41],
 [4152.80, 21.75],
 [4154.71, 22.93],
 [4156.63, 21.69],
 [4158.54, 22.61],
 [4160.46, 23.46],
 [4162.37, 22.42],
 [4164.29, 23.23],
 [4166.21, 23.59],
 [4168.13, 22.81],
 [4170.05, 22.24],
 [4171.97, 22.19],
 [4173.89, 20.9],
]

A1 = 1.51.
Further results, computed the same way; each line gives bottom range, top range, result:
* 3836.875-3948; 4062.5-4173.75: 1.60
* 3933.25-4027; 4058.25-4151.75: 1.24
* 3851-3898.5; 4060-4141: 1.59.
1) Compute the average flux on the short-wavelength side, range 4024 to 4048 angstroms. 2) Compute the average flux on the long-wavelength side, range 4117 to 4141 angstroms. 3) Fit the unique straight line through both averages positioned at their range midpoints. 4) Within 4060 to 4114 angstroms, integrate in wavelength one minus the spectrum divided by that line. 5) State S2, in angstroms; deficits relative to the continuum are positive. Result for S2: 5.36 angstroms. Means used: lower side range 23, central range 20.4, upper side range 22.3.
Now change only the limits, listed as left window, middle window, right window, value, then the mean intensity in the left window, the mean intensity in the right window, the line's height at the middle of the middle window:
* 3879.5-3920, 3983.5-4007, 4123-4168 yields -3.44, 16.1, 22.8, 18.7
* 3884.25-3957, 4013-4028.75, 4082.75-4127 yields -4.77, 15.7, 20.2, 18.1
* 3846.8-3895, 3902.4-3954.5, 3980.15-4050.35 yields 4.85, 14.7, 22.4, 17.8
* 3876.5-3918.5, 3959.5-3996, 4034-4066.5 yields 7.10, 15.9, 23.1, 19.7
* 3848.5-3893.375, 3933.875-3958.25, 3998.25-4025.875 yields 4.69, 14.8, 23.1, 19.2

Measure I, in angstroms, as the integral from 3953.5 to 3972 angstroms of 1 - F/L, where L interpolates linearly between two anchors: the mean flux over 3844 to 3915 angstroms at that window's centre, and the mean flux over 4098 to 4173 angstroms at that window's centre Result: 4.9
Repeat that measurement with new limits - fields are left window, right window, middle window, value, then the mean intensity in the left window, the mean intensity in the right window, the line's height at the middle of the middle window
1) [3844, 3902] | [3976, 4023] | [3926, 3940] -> 5.6 angstroms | 14.9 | 21.6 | 18.1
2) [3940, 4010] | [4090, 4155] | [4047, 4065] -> -3.3 angstroms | 17.5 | 21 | 19.4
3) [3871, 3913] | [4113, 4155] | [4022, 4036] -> -2.4 angstroms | 15.5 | 22.3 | 19.4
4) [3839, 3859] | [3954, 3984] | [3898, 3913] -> -4.8 angstroms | 14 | 13.9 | 13.9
